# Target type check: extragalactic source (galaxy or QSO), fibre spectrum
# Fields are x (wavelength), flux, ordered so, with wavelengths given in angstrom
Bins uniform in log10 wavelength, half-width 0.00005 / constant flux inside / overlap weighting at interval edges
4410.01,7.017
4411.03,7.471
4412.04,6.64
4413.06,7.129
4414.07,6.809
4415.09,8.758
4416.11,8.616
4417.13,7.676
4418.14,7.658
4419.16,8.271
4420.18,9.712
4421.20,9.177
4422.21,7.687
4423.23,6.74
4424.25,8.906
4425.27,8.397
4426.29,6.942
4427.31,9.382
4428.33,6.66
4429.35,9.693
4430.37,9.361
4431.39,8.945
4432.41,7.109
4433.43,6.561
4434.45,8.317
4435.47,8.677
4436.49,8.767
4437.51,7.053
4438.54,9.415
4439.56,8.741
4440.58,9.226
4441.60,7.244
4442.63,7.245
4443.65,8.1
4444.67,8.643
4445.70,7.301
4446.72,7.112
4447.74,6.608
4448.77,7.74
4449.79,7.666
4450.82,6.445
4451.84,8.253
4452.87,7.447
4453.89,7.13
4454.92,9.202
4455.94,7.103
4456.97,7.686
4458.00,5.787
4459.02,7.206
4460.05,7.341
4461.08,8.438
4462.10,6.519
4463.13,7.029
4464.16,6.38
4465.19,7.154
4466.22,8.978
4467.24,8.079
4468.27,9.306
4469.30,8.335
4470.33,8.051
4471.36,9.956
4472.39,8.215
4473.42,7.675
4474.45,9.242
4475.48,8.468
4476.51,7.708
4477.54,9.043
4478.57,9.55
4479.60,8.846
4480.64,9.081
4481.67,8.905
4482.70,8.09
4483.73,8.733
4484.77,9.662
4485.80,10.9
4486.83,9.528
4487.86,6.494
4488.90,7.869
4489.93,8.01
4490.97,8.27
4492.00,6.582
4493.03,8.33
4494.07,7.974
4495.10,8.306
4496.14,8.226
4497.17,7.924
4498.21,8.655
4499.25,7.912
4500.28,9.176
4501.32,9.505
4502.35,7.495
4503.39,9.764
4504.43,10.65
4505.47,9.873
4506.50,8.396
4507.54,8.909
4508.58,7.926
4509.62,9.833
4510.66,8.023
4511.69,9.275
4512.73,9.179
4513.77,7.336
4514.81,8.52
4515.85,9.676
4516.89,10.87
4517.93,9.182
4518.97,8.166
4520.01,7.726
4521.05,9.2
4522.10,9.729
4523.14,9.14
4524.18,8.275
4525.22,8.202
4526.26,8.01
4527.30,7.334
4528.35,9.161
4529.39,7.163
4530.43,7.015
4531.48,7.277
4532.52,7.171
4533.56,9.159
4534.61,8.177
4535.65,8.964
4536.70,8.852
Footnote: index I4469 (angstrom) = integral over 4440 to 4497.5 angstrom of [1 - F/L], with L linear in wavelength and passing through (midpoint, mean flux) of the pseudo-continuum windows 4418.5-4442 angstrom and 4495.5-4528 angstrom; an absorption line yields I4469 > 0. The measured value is 3.3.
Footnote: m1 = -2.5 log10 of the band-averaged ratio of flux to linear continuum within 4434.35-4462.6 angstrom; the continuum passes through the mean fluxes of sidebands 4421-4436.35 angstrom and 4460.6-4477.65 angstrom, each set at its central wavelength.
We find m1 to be 0.06 mag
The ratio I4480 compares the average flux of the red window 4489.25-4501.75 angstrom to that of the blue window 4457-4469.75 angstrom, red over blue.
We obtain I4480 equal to 1.1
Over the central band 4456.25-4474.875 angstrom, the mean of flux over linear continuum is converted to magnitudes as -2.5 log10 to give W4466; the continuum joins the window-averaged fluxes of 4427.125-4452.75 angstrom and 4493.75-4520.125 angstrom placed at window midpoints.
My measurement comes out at 0.06 mag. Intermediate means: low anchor 7.98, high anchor 8.81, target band 7.84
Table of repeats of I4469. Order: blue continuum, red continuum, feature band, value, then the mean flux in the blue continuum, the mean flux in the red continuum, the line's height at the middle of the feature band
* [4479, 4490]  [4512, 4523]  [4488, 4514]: 1.0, 8.77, 8.96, 8.87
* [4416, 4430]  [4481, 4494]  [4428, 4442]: 0.0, 8.25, 8.44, 8.29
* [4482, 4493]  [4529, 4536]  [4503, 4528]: -2.5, 8.42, 7.83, 8.06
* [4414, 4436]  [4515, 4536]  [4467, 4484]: -0.7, 8.21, 8.48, 8.34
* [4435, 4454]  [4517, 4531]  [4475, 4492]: -1.1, 7.85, 8.4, 8.12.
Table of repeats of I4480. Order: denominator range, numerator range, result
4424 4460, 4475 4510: 1.10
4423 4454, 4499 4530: 1.11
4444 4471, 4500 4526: 1.18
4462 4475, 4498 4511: 1.10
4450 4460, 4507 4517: 1.20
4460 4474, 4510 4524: 1.12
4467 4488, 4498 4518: 1.02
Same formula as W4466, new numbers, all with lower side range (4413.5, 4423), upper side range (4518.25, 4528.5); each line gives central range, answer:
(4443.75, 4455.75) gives 0.09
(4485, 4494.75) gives 0.02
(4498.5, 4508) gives -0.08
